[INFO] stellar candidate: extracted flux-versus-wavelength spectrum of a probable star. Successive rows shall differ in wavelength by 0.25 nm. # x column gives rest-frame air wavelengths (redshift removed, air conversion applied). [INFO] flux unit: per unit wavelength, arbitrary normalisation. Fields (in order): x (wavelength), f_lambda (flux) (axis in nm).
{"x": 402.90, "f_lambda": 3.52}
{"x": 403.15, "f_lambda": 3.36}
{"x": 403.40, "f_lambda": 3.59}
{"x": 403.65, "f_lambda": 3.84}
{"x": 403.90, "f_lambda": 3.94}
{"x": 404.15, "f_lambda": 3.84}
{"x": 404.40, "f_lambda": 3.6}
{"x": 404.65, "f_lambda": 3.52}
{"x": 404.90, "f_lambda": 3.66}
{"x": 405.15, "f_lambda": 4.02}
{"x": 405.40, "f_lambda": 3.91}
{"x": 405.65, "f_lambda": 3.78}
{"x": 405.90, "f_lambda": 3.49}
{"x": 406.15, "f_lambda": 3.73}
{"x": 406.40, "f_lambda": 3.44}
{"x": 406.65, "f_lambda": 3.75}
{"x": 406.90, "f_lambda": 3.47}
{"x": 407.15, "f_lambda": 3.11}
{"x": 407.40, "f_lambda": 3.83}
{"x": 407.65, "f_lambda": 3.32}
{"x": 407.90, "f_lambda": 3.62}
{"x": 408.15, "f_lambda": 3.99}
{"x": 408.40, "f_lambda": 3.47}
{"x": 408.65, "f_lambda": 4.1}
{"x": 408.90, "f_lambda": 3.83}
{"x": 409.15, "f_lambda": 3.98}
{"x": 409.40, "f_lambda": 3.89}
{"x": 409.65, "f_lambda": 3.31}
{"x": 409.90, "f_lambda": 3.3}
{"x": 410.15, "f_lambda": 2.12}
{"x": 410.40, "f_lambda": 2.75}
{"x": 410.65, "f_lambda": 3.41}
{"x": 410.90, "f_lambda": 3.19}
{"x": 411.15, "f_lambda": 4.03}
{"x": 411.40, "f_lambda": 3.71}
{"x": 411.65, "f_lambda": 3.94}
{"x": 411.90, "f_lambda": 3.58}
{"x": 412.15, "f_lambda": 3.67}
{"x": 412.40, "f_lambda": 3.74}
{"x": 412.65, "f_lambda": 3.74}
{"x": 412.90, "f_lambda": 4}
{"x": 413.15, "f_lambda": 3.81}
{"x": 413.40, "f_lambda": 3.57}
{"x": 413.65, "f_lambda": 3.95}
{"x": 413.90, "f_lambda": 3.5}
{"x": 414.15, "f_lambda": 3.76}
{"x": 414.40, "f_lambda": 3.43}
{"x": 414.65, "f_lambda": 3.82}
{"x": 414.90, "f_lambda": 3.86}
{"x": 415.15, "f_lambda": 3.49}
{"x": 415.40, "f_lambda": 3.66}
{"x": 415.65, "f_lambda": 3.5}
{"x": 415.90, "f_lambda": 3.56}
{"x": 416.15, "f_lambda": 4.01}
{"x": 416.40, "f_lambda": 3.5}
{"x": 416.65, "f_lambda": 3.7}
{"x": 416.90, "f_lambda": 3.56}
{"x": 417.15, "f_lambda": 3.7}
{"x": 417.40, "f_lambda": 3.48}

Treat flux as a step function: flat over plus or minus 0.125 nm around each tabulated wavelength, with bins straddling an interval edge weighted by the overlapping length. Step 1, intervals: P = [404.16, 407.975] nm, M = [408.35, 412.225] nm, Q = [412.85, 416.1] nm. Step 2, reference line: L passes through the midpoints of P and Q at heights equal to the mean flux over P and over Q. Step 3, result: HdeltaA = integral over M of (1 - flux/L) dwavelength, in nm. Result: 0.146 nm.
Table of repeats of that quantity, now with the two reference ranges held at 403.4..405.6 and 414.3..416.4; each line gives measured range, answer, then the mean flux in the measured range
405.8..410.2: 0.21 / 3.57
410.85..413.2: -0.04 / 3.76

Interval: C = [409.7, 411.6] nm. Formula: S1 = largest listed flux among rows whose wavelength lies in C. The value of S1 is 4.03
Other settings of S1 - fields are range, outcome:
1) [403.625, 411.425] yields 4.1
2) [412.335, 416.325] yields 4.01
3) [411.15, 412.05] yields 3.94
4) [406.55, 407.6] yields 3.83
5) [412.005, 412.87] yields 3.74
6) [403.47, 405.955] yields 4.02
